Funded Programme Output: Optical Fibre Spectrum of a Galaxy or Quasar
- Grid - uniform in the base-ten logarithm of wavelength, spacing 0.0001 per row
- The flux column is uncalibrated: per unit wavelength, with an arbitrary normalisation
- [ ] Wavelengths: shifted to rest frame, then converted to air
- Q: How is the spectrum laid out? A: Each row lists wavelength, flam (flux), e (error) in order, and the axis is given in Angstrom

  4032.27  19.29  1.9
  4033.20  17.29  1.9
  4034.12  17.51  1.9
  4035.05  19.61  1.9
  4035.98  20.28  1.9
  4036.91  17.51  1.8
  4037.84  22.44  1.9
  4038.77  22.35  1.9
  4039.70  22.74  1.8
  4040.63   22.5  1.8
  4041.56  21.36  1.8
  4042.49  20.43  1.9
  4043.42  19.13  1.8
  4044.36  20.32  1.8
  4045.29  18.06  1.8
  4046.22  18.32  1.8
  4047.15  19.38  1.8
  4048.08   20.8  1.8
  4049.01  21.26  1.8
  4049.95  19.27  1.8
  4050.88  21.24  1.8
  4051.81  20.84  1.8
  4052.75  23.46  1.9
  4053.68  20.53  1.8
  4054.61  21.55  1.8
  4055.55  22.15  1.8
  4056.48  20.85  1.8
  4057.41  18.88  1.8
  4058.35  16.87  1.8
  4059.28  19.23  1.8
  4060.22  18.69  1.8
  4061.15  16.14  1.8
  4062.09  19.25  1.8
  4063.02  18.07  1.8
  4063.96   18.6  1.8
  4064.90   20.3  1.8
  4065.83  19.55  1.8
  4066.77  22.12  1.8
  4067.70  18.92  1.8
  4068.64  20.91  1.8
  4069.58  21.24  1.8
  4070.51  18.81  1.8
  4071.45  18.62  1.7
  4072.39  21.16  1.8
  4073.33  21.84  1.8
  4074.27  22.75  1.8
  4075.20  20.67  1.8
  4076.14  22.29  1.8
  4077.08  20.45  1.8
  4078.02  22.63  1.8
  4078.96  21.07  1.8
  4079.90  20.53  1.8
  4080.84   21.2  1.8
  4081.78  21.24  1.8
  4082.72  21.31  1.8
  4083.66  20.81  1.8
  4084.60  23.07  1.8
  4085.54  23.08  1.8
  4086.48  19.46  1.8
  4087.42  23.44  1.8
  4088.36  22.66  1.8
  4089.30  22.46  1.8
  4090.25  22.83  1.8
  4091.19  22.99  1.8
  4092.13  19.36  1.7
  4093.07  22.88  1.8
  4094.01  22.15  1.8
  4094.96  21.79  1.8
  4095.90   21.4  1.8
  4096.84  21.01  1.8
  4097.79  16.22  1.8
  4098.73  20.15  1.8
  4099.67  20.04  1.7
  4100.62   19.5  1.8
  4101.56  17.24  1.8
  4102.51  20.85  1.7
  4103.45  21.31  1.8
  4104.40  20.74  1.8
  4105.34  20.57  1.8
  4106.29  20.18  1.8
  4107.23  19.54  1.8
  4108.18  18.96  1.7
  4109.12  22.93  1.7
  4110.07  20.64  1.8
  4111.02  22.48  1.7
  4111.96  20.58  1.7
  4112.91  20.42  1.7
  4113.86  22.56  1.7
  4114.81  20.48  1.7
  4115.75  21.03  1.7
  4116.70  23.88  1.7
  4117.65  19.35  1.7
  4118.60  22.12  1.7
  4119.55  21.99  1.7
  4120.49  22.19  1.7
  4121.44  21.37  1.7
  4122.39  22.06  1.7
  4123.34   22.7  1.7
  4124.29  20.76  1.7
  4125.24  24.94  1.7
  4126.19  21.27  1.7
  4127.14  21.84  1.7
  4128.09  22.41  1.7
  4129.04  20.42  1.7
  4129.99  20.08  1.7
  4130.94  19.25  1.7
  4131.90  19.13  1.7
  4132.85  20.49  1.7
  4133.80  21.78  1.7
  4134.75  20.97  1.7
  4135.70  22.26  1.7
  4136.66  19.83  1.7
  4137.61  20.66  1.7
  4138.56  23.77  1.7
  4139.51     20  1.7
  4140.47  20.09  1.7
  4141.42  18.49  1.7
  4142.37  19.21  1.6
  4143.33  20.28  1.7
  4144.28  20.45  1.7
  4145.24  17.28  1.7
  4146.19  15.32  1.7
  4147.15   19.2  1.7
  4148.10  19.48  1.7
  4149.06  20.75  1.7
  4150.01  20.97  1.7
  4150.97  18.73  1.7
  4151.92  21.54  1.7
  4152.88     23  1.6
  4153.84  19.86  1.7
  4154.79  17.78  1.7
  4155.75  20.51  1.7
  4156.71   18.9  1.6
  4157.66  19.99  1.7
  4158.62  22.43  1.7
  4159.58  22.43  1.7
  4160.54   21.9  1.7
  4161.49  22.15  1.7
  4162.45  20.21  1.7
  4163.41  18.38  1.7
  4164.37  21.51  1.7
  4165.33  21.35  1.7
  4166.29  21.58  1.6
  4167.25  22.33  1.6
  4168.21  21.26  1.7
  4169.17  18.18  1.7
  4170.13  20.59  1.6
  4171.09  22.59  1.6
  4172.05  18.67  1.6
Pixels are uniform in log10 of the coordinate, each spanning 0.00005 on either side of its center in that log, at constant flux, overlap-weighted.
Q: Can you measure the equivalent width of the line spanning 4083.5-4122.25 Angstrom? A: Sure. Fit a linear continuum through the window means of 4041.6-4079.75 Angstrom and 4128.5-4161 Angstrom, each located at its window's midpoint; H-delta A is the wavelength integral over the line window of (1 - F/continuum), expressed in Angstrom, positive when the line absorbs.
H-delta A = -1.83 Angstrom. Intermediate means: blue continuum 20.2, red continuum 20.2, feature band 21.2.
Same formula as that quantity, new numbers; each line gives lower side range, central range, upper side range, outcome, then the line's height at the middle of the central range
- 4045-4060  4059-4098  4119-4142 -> -0.6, 20.5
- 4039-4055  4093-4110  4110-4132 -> 0.7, 21.3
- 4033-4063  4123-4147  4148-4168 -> 0.1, 20.6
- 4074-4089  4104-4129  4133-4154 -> -0.7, 20.8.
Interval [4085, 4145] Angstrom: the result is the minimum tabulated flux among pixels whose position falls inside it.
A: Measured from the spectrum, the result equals 16.22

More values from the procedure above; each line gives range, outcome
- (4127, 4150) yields 15.32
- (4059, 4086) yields 16.14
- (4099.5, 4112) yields 17.24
